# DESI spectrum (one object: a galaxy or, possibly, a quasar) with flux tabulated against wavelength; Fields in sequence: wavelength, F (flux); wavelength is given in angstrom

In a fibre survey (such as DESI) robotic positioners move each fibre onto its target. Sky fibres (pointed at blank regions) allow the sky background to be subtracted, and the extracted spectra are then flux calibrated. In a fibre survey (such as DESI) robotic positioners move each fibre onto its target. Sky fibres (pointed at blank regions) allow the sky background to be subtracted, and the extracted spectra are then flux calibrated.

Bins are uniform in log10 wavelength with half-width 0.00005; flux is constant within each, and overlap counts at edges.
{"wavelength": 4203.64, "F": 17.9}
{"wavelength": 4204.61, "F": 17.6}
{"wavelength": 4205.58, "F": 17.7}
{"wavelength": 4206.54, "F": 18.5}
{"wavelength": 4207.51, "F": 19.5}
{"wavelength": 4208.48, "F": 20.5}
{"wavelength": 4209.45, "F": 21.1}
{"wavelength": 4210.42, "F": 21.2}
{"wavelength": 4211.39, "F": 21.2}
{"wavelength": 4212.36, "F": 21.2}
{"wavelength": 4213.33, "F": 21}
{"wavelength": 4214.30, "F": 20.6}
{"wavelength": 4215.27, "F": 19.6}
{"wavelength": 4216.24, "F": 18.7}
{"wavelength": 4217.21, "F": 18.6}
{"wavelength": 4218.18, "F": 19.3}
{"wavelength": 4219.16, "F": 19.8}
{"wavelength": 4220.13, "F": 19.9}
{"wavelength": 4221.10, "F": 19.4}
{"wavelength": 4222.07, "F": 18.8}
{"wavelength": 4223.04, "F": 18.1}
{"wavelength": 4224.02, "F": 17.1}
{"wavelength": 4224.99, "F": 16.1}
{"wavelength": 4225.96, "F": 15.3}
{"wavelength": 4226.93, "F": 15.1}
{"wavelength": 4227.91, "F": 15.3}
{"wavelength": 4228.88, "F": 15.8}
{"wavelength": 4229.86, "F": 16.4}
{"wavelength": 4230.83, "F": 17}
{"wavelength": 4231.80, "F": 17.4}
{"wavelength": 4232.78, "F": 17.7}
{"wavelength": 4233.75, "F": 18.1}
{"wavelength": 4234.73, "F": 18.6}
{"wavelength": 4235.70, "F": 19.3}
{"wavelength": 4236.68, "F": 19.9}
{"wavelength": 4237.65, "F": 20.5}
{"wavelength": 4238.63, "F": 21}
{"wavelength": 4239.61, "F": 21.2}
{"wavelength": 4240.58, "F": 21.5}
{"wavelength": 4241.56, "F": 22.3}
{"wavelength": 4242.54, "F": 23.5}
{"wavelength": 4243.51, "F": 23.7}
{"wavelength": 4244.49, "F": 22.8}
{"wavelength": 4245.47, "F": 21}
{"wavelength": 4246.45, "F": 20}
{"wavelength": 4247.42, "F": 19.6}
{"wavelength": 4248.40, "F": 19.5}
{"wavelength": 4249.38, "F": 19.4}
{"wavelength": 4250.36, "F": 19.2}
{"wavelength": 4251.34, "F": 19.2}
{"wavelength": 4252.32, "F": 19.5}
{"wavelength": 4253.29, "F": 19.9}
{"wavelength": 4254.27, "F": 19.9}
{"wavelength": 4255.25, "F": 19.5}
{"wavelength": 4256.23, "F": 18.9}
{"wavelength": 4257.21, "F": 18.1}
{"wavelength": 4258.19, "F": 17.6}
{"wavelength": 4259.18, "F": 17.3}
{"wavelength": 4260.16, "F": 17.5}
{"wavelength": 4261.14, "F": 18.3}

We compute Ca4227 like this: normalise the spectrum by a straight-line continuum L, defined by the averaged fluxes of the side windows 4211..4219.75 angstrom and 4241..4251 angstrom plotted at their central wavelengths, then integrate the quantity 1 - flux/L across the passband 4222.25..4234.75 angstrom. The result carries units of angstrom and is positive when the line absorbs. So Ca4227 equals 2.3 angstrom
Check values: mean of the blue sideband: 20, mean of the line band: 16.7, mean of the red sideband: 21.1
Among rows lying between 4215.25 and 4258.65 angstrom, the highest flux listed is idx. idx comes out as 23.7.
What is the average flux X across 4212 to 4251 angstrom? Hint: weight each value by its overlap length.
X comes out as 19.2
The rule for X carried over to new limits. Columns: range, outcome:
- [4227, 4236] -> 17.1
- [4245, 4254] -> 19.7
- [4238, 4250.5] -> 21.2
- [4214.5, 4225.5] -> 18.7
